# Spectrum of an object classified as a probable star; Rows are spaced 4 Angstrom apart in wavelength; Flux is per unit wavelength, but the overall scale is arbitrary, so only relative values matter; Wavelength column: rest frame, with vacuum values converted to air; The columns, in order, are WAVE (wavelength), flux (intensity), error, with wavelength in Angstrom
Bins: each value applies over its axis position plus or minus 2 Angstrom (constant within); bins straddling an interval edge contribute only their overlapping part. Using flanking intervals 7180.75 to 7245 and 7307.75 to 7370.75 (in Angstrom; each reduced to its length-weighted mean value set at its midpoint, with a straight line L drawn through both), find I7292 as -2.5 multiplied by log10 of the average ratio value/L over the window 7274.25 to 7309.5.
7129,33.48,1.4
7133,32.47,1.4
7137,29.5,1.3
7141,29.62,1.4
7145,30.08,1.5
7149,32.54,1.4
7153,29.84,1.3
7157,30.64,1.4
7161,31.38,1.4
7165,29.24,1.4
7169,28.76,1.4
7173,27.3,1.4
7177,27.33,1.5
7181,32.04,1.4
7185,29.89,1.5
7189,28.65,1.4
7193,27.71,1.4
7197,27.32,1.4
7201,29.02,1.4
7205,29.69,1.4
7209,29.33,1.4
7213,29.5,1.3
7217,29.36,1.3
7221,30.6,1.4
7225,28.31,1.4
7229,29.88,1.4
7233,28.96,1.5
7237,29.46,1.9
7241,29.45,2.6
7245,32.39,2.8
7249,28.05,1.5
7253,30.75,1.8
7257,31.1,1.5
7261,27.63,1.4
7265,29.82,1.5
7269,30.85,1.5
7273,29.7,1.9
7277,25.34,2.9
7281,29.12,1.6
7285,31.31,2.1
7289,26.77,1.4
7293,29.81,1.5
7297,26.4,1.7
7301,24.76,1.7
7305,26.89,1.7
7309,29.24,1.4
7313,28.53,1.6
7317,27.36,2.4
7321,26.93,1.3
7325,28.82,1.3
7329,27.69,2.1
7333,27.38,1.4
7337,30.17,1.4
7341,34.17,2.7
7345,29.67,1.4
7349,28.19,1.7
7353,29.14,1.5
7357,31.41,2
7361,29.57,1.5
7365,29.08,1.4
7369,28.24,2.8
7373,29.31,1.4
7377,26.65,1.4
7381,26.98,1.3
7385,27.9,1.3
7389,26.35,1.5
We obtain 0.06 mag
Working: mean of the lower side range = 29.3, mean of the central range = 27.7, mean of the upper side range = 29.1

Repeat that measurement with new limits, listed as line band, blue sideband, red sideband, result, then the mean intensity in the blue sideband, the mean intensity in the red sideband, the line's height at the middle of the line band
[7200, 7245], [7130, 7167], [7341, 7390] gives 0.02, 30.7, 28.8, 30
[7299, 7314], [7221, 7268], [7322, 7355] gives 0.08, 29.7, 29.3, 29.5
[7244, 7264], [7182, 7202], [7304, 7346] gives -0.04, 28.7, 28.8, 28.7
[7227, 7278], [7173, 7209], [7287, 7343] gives -0.04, 28.9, 28.2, 28.5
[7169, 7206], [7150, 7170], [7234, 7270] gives 0.05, 30.2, 29.9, 30.1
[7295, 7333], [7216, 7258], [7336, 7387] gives 0.08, 29.8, 29.2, 29.5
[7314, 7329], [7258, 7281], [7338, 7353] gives 0.08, 28.8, 30.4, 29.9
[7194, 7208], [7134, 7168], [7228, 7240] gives 0.04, 30.4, 29.4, 29.8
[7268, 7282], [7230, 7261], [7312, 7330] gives 0.02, 29.9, 27.8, 29.1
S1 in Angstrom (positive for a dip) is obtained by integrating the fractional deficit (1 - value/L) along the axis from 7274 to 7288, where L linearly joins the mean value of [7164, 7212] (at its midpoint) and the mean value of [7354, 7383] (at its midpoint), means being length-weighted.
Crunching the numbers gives 0.1 Angstrom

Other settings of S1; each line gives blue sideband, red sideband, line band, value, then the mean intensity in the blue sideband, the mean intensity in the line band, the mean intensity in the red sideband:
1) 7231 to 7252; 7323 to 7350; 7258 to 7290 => 0.74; 29.7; 29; 29.5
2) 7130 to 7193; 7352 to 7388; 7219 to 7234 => 0.03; 29.9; 29.5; 28.6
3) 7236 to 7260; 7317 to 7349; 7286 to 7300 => 0.88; 30.1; 27.7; 29.1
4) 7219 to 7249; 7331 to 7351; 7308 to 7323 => 0.97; 29.7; 27.9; 29.9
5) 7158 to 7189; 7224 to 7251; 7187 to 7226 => 0.68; 29.4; 29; 29.5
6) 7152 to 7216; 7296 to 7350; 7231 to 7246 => -0.54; 29.2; 29.9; 28.3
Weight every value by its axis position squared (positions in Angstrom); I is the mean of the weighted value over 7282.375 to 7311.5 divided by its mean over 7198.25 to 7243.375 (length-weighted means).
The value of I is 0.97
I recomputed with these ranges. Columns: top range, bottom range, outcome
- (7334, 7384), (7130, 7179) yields 1.03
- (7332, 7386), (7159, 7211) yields 1.05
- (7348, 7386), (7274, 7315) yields 1.05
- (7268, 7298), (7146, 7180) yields 1.00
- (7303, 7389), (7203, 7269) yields 1.00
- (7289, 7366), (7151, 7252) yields 1.01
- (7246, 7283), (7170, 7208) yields 1.04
